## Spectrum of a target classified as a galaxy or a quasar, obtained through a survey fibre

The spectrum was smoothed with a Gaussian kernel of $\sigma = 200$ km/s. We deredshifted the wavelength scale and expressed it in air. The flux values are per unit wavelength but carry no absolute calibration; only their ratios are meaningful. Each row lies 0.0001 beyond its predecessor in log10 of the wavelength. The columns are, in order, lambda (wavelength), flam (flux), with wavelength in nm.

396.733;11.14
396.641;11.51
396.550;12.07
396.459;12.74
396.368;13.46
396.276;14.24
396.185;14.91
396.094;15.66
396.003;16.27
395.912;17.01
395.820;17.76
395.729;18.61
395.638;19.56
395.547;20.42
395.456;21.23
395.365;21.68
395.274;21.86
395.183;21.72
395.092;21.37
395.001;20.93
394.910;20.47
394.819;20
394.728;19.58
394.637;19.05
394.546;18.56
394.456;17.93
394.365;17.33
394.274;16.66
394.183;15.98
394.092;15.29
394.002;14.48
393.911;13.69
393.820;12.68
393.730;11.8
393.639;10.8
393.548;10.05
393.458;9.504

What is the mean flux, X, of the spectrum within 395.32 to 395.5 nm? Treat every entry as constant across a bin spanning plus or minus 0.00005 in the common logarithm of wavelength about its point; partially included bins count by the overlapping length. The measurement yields 21.5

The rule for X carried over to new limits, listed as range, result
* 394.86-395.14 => 20.9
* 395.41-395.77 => 20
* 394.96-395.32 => 21.5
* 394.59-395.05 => 20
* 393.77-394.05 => 13.6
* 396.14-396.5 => 13.8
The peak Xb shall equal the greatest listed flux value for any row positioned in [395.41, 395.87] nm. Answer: 21.23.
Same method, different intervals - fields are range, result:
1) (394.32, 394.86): 20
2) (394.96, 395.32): 21.86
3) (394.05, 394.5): 17.93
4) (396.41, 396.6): 12.74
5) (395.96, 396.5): 16.27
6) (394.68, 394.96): 20.47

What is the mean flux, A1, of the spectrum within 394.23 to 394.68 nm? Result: 17.9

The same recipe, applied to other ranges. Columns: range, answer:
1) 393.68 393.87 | 12.2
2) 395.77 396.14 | 16.7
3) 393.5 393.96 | 11.8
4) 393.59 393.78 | 11.3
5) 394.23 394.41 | 17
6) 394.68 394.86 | 19.8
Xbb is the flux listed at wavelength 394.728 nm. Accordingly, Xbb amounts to 19.58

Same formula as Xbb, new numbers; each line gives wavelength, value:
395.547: 20.42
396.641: 11.51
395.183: 21.72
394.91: 20.47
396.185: 14.91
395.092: 21.37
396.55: 12.07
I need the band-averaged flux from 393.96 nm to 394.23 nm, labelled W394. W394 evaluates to 15.3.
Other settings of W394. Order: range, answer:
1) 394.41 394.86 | 19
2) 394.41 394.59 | 18.3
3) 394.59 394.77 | 19.3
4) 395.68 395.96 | 17.8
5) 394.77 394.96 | 20.2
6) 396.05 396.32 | 15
